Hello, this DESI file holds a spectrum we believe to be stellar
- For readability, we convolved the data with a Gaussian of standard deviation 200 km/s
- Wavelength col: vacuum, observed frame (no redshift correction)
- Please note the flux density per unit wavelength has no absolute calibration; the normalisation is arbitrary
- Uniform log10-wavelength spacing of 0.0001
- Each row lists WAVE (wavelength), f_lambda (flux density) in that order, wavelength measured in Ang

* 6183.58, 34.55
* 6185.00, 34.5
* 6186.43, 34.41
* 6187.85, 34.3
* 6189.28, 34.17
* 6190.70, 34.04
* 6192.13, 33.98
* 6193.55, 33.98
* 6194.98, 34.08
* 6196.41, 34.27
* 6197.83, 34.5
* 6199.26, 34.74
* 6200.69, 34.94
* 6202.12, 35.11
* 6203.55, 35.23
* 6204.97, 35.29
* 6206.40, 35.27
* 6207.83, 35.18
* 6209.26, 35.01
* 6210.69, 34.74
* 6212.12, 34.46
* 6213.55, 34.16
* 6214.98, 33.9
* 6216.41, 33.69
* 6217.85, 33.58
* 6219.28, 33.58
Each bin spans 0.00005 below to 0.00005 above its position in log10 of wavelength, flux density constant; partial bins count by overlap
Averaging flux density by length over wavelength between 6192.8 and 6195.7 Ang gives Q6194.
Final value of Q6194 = 34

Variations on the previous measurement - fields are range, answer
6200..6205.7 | 35.2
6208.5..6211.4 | 34.9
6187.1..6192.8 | 34.1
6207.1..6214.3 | 34.7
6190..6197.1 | 34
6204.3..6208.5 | 35.2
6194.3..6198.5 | 34.3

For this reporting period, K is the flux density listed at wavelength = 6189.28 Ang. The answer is 34.17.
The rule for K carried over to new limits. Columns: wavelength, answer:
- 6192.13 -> 33.98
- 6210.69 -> 34.74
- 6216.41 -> 33.69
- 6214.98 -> 33.9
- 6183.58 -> 34.55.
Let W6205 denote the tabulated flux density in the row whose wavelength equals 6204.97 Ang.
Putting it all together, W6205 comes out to 35.29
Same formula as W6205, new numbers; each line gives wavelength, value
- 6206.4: 35.27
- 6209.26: 35.01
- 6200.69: 34.94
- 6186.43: 34.41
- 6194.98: 34.08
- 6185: 34.5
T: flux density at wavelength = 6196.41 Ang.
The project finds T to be 34.27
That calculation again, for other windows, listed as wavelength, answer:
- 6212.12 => 34.46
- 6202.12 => 35.11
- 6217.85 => 33.58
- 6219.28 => 33.58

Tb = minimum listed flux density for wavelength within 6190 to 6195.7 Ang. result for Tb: 33.98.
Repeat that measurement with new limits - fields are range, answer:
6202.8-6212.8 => 34.46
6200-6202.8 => 34.94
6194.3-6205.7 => 34.08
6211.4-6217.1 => 33.69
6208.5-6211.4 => 34.74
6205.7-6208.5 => 35.18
